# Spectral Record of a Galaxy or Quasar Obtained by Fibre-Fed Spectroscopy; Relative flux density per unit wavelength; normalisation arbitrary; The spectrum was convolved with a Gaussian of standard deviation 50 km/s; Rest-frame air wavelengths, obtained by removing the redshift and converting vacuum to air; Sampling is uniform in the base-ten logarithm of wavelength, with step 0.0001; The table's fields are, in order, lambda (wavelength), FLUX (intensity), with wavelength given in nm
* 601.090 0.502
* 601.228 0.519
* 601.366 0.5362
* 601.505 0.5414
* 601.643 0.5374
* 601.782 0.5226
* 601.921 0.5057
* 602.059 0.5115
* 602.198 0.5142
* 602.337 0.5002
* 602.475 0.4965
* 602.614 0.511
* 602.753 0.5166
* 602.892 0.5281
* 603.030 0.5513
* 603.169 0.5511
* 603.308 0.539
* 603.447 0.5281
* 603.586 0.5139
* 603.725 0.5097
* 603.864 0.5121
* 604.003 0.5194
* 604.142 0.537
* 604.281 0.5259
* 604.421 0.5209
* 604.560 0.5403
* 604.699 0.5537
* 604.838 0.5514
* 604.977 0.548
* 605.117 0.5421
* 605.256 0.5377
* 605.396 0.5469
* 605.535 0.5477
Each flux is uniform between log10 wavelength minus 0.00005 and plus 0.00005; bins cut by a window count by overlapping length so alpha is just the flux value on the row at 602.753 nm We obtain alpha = 0.5166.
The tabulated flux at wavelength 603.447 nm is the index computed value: 0.5281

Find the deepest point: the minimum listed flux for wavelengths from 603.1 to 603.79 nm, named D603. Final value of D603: 0.5097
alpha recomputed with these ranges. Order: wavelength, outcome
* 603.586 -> 0.5139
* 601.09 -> 0.502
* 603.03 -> 0.5513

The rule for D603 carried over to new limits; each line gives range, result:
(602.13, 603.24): 0.4965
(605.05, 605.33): 0.5377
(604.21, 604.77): 0.5209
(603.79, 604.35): 0.5121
